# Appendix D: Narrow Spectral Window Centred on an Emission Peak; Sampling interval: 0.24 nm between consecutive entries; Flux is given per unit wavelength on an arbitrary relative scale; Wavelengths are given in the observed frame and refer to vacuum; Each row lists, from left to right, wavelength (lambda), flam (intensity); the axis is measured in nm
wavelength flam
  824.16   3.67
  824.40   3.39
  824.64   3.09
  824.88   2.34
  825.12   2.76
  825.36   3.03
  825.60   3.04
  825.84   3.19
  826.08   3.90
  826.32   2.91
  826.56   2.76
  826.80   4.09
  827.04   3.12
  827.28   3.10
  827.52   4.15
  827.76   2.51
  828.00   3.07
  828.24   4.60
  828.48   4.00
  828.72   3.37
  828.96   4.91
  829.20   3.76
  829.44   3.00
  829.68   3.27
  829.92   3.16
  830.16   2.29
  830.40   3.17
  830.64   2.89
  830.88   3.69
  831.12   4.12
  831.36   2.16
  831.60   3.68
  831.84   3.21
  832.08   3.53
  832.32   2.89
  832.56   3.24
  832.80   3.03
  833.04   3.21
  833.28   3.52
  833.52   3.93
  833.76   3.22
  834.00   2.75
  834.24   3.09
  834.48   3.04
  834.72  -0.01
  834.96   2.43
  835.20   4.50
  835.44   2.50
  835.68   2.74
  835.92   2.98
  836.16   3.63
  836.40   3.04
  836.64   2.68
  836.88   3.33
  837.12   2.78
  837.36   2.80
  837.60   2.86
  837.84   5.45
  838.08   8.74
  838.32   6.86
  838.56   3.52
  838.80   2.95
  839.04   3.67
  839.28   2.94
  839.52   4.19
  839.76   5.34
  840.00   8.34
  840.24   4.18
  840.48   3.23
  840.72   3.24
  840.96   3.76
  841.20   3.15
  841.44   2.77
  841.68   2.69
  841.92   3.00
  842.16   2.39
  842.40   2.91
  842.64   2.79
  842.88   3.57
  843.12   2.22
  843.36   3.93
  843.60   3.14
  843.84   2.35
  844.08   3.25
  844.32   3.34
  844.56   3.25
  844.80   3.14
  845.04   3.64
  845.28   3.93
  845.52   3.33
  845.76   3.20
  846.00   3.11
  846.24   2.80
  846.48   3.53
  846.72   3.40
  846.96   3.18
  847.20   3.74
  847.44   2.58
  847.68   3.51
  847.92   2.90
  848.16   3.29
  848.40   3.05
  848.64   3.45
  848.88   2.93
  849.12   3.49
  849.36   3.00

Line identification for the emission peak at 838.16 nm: [S II]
